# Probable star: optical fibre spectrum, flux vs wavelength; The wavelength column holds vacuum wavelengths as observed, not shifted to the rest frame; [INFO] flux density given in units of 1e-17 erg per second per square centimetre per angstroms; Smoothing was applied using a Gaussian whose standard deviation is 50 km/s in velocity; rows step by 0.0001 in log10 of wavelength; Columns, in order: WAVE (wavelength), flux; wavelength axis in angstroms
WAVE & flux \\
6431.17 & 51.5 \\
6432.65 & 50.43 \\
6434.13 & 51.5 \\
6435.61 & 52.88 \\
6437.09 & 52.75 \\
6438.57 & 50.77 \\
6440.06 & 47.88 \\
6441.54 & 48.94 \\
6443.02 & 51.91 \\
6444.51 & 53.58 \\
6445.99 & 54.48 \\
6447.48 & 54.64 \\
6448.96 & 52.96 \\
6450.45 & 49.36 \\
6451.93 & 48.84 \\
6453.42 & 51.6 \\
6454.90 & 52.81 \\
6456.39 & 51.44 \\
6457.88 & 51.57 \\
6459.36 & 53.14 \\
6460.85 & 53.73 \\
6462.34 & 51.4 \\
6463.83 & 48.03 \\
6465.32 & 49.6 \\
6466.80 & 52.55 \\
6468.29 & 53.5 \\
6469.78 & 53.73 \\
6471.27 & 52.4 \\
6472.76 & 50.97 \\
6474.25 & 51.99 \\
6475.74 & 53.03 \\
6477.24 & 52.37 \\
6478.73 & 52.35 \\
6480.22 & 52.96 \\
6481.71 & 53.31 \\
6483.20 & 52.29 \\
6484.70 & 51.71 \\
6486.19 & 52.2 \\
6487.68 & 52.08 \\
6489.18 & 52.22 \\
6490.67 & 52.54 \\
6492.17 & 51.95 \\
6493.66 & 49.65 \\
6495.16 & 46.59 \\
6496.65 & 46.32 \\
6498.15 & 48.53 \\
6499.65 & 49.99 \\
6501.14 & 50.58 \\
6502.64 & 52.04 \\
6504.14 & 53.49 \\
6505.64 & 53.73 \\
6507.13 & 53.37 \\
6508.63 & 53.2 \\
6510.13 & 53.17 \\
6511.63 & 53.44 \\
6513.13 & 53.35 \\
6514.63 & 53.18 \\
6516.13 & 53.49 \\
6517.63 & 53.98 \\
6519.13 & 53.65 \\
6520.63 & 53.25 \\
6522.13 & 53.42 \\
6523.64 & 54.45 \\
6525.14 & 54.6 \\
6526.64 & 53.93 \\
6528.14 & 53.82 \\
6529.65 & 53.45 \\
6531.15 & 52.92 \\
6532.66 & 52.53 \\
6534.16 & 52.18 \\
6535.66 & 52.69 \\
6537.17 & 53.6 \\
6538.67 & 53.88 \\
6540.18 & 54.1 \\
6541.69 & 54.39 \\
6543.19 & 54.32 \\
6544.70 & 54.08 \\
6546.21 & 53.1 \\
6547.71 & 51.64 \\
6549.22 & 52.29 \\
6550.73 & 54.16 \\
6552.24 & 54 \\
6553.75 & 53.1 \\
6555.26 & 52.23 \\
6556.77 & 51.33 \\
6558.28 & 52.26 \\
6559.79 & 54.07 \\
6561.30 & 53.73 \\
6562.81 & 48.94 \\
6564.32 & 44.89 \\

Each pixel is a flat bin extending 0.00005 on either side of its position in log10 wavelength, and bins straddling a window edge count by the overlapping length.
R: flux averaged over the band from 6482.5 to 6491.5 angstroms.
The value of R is 52.1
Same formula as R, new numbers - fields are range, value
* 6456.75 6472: 52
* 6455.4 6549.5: 52.4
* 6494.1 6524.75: 52.2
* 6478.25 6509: 51.5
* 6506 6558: 53.4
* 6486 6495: 51.4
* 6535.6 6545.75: 53.9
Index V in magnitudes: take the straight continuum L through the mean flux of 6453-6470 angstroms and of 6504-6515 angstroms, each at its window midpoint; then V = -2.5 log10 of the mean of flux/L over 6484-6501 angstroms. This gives 0.05 mag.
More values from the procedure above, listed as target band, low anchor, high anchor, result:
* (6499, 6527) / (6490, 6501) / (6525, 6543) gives -0.040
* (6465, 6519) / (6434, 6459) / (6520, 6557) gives 0.010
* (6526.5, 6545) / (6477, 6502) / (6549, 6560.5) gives -0.023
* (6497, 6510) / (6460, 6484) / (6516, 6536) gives 0.024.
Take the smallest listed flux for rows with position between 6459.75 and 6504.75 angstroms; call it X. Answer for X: 46.32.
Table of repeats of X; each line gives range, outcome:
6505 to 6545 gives 52.18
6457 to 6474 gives 48.03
